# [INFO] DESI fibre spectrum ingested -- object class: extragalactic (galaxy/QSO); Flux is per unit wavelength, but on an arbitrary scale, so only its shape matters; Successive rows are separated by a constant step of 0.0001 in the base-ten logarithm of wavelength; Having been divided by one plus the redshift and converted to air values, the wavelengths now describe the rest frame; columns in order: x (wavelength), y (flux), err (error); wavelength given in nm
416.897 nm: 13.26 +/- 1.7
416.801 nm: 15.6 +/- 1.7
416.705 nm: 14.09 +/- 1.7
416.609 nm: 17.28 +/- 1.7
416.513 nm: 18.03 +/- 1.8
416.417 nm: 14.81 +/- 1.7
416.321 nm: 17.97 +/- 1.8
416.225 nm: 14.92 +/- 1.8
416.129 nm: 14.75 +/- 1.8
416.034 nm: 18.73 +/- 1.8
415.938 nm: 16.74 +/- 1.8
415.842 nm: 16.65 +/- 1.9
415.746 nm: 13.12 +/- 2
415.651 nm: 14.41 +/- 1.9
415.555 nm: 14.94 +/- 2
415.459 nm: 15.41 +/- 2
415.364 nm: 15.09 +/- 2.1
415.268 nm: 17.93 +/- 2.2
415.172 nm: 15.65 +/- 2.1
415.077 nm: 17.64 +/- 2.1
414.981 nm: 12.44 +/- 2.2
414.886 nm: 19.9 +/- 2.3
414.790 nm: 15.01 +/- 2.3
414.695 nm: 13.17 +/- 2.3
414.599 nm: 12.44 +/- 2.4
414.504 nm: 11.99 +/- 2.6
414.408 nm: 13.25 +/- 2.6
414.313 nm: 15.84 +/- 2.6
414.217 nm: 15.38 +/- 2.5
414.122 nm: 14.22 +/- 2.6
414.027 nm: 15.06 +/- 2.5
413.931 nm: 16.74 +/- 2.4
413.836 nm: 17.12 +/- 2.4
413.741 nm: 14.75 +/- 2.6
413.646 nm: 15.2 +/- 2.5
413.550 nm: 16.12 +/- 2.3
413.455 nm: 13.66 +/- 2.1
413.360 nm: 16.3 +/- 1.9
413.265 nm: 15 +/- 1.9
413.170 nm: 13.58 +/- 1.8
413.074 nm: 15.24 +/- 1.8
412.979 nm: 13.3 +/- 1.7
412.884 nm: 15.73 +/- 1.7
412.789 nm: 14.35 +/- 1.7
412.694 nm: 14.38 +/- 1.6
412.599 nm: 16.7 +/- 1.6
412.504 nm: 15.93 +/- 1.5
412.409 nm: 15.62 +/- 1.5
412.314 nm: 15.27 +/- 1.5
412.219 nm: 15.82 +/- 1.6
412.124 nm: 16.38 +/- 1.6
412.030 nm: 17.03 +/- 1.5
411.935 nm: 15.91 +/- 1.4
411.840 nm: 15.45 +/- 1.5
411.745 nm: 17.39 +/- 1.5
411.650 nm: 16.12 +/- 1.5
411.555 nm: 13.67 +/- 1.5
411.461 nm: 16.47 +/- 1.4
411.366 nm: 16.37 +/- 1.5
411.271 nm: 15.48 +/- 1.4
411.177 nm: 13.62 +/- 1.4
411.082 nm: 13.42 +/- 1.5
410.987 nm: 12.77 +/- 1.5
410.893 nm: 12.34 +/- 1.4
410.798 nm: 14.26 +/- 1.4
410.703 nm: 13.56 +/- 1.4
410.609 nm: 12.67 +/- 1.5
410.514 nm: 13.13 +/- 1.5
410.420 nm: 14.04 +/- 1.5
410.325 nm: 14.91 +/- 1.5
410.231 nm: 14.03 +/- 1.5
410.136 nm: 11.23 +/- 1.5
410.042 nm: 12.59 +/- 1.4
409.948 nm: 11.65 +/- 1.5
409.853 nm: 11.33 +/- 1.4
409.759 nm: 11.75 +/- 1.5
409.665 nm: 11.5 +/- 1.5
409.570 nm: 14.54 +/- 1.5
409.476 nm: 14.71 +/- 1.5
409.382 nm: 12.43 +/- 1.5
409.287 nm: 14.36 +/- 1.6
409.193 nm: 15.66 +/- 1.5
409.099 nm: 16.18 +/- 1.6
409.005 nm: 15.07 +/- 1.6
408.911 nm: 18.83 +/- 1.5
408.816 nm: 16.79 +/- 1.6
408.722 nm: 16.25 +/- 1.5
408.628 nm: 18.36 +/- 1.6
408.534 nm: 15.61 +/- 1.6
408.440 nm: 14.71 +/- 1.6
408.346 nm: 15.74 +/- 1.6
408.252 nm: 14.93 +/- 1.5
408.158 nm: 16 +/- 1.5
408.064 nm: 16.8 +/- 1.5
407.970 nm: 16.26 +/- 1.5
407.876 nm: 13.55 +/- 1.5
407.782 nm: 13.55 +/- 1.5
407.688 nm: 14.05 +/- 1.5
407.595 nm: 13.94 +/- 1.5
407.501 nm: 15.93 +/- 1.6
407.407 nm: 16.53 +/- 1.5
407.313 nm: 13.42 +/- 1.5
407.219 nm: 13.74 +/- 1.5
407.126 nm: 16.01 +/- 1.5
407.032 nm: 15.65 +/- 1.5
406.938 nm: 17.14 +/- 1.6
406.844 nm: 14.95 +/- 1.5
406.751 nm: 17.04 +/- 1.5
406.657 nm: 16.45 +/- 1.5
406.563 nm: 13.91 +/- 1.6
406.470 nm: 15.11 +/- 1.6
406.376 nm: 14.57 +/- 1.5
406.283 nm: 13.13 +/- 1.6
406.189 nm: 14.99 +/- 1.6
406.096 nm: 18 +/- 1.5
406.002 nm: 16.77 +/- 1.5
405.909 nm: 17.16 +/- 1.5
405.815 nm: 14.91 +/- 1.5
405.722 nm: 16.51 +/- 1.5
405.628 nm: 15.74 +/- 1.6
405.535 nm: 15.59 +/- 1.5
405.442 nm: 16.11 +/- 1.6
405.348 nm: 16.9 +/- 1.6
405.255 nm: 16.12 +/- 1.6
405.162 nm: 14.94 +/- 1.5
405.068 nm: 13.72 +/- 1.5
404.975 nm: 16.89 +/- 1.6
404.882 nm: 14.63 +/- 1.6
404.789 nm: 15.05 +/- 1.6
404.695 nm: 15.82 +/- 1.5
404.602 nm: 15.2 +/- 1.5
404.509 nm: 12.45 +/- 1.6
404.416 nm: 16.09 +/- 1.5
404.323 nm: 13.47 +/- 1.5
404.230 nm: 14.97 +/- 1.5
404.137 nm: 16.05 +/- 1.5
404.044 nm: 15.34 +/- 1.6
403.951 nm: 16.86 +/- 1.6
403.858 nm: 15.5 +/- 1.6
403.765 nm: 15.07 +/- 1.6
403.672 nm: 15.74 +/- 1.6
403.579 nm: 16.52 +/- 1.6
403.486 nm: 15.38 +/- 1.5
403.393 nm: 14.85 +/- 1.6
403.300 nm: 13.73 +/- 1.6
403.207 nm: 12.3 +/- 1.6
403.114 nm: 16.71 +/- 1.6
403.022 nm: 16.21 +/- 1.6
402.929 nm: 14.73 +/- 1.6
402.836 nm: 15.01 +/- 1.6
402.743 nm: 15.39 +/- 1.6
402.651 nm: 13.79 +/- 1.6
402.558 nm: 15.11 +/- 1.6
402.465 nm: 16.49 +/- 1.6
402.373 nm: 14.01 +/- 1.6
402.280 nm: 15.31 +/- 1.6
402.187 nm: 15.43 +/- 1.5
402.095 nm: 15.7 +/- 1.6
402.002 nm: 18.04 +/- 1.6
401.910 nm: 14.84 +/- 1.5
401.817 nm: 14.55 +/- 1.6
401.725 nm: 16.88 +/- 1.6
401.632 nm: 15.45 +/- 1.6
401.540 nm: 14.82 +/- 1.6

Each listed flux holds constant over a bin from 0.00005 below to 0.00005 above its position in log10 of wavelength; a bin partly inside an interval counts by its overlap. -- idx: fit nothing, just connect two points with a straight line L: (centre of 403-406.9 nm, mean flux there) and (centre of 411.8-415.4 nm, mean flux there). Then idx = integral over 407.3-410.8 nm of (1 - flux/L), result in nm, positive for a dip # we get 0.19 nm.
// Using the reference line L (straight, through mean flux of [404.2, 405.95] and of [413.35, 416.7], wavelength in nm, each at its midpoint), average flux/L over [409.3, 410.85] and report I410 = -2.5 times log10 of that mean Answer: 0.18 mag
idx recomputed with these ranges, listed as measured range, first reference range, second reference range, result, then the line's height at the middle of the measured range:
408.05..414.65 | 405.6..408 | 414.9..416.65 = 0.38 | 15.7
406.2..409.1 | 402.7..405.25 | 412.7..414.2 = -0.07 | 15.1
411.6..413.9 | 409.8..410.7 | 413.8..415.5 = -0.21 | 14.2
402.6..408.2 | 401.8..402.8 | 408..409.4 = 0.11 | 15.6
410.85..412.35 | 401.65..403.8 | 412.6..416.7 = 0.01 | 15.3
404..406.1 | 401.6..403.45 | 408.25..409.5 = -0.01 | 15.4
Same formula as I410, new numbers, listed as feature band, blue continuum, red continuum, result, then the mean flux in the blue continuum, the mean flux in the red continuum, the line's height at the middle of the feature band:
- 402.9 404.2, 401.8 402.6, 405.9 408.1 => 0.01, 15.5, 15.3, 15.5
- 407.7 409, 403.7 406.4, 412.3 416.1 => -0.03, 15.5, 15.2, 15.4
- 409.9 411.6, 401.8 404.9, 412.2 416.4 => 0.12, 15.2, 15.3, 15.3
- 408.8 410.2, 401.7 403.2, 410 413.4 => 0.08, 15.4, 14.7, 14.9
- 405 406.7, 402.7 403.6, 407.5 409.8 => -0.04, 15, 15.1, 15.1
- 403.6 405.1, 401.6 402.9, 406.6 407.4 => 0.02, 15.4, 15.6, 15.5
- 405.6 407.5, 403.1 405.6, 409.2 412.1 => -0.06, 15.2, 14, 14.8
